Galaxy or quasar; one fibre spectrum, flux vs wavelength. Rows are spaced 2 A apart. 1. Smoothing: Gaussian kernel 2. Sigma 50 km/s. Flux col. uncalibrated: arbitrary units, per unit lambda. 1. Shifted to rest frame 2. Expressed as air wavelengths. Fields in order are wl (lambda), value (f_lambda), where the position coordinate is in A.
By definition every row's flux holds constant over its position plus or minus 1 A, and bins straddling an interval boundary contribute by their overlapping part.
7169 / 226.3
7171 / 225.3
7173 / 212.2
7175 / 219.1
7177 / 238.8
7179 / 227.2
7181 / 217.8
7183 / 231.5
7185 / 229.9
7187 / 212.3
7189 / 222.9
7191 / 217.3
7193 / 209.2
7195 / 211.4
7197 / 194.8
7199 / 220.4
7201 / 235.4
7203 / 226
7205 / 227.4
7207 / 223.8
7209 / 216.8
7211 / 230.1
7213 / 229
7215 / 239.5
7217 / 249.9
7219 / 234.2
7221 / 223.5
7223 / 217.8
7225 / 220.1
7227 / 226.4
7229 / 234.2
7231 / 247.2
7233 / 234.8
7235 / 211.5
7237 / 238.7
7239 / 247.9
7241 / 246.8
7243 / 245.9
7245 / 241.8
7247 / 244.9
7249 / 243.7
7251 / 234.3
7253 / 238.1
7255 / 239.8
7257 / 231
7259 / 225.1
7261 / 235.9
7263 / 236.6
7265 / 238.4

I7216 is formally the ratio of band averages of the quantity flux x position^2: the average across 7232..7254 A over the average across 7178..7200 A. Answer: 1.1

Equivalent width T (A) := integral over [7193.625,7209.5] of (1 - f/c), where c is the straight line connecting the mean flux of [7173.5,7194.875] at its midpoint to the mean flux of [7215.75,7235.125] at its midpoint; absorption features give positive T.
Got 0.4 A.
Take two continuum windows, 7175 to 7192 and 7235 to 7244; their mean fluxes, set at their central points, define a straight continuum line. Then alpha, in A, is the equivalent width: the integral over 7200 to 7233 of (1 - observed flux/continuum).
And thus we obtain 0.6 A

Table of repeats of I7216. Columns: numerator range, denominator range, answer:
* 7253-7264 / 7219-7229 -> 1.05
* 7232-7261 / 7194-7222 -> 1.06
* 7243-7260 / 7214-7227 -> 1.04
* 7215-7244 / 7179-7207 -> 1.08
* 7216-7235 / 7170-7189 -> 1.05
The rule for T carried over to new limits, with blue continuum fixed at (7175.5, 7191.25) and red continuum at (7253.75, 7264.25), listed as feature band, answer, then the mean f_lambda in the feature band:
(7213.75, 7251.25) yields -0.8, 236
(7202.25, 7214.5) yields 0.1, 226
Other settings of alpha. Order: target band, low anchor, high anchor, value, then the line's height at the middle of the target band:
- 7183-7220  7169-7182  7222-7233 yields 0.4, 227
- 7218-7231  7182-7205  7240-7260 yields 0.2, 230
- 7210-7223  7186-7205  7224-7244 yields -0.3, 227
